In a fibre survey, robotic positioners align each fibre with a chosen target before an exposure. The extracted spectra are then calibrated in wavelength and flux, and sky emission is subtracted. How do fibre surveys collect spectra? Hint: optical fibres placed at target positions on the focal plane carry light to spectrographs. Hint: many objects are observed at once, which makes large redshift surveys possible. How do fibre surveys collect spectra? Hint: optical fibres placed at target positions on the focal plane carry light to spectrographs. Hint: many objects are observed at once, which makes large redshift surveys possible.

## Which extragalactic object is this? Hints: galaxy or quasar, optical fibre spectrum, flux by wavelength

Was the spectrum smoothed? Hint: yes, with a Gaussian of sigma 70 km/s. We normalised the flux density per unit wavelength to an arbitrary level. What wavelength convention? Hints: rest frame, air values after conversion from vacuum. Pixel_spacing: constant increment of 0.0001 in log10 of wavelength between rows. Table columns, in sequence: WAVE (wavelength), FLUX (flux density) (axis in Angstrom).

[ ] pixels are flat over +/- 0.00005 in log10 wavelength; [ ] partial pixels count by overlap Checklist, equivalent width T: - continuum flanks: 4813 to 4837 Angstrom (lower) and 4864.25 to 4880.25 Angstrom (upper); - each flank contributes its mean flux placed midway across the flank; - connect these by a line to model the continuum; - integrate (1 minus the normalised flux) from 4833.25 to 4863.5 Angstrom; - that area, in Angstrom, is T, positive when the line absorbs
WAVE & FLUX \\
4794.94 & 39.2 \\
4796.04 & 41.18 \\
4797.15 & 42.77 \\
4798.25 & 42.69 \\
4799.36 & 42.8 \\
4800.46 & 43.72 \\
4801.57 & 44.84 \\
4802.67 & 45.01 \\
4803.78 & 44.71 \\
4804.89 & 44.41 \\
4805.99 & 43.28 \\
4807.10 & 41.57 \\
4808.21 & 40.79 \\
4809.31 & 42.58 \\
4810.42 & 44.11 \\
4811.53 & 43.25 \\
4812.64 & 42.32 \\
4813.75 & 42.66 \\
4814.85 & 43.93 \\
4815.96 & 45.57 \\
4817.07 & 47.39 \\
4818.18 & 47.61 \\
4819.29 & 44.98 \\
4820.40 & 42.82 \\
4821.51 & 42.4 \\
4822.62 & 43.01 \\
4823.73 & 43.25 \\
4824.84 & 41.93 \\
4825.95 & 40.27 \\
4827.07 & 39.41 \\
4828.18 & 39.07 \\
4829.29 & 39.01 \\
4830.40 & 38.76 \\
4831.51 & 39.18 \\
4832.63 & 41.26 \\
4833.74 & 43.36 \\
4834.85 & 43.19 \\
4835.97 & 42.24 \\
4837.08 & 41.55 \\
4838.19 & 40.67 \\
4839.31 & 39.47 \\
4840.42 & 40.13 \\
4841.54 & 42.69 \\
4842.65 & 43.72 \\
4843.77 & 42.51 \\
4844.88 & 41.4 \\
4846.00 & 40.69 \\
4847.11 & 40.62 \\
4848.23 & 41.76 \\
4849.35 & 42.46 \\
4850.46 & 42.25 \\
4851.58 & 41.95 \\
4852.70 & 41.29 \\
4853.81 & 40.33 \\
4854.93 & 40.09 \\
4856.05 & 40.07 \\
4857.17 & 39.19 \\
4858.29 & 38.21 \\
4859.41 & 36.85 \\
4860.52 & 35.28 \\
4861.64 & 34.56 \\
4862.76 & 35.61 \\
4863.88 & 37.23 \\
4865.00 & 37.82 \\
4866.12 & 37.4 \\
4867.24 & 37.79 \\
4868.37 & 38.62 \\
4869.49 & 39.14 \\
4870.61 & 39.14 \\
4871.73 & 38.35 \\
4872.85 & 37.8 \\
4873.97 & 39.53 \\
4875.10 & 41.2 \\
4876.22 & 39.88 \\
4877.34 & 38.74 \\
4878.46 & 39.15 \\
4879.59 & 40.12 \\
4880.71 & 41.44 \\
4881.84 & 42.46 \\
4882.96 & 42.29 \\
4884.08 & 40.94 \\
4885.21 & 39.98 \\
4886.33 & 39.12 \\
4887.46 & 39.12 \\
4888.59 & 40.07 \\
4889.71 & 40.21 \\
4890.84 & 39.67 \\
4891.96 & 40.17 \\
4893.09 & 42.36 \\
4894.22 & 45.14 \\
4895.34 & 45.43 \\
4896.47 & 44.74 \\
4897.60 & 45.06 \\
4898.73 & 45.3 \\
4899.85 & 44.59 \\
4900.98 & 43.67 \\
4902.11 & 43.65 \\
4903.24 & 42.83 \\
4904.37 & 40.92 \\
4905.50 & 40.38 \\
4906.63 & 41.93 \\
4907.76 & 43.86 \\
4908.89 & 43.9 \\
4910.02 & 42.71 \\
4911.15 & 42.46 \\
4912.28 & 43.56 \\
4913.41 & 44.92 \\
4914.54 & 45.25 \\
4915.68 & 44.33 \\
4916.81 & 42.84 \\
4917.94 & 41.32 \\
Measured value 0.2 Angstrom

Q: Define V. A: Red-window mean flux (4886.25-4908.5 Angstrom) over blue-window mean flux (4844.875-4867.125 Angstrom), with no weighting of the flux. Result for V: 1.08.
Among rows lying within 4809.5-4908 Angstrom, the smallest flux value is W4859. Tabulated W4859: 34.56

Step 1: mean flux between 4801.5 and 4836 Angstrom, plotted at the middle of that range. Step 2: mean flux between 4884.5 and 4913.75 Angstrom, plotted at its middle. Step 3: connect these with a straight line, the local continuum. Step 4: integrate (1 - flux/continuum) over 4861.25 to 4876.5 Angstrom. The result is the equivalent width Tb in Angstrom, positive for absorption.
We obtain 1.6 Angstrom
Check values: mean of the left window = 42.7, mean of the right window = 42.5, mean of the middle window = 38.1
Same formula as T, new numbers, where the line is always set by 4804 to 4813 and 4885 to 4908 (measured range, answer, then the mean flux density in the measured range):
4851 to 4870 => 1.9 Angstrom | 38.3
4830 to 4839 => 0.3 Angstrom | 41.3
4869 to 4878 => 0.7 Angstrom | 39.3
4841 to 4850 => 0.1 Angstrom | 42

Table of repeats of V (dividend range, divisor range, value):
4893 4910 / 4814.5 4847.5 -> 1.04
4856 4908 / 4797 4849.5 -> 0.95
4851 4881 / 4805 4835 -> 0.91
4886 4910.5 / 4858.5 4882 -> 1.11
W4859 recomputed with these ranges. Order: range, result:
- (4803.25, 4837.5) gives 38.76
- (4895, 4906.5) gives 40.38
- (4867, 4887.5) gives 37.79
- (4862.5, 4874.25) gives 35.61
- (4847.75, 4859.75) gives 36.85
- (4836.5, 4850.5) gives 39.47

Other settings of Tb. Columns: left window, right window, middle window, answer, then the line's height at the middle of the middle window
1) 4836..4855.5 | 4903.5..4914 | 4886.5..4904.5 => -0.07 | 42.5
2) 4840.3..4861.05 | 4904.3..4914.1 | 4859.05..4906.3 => 1.72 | 41.9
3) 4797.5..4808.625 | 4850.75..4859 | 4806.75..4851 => -0.40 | 41.8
